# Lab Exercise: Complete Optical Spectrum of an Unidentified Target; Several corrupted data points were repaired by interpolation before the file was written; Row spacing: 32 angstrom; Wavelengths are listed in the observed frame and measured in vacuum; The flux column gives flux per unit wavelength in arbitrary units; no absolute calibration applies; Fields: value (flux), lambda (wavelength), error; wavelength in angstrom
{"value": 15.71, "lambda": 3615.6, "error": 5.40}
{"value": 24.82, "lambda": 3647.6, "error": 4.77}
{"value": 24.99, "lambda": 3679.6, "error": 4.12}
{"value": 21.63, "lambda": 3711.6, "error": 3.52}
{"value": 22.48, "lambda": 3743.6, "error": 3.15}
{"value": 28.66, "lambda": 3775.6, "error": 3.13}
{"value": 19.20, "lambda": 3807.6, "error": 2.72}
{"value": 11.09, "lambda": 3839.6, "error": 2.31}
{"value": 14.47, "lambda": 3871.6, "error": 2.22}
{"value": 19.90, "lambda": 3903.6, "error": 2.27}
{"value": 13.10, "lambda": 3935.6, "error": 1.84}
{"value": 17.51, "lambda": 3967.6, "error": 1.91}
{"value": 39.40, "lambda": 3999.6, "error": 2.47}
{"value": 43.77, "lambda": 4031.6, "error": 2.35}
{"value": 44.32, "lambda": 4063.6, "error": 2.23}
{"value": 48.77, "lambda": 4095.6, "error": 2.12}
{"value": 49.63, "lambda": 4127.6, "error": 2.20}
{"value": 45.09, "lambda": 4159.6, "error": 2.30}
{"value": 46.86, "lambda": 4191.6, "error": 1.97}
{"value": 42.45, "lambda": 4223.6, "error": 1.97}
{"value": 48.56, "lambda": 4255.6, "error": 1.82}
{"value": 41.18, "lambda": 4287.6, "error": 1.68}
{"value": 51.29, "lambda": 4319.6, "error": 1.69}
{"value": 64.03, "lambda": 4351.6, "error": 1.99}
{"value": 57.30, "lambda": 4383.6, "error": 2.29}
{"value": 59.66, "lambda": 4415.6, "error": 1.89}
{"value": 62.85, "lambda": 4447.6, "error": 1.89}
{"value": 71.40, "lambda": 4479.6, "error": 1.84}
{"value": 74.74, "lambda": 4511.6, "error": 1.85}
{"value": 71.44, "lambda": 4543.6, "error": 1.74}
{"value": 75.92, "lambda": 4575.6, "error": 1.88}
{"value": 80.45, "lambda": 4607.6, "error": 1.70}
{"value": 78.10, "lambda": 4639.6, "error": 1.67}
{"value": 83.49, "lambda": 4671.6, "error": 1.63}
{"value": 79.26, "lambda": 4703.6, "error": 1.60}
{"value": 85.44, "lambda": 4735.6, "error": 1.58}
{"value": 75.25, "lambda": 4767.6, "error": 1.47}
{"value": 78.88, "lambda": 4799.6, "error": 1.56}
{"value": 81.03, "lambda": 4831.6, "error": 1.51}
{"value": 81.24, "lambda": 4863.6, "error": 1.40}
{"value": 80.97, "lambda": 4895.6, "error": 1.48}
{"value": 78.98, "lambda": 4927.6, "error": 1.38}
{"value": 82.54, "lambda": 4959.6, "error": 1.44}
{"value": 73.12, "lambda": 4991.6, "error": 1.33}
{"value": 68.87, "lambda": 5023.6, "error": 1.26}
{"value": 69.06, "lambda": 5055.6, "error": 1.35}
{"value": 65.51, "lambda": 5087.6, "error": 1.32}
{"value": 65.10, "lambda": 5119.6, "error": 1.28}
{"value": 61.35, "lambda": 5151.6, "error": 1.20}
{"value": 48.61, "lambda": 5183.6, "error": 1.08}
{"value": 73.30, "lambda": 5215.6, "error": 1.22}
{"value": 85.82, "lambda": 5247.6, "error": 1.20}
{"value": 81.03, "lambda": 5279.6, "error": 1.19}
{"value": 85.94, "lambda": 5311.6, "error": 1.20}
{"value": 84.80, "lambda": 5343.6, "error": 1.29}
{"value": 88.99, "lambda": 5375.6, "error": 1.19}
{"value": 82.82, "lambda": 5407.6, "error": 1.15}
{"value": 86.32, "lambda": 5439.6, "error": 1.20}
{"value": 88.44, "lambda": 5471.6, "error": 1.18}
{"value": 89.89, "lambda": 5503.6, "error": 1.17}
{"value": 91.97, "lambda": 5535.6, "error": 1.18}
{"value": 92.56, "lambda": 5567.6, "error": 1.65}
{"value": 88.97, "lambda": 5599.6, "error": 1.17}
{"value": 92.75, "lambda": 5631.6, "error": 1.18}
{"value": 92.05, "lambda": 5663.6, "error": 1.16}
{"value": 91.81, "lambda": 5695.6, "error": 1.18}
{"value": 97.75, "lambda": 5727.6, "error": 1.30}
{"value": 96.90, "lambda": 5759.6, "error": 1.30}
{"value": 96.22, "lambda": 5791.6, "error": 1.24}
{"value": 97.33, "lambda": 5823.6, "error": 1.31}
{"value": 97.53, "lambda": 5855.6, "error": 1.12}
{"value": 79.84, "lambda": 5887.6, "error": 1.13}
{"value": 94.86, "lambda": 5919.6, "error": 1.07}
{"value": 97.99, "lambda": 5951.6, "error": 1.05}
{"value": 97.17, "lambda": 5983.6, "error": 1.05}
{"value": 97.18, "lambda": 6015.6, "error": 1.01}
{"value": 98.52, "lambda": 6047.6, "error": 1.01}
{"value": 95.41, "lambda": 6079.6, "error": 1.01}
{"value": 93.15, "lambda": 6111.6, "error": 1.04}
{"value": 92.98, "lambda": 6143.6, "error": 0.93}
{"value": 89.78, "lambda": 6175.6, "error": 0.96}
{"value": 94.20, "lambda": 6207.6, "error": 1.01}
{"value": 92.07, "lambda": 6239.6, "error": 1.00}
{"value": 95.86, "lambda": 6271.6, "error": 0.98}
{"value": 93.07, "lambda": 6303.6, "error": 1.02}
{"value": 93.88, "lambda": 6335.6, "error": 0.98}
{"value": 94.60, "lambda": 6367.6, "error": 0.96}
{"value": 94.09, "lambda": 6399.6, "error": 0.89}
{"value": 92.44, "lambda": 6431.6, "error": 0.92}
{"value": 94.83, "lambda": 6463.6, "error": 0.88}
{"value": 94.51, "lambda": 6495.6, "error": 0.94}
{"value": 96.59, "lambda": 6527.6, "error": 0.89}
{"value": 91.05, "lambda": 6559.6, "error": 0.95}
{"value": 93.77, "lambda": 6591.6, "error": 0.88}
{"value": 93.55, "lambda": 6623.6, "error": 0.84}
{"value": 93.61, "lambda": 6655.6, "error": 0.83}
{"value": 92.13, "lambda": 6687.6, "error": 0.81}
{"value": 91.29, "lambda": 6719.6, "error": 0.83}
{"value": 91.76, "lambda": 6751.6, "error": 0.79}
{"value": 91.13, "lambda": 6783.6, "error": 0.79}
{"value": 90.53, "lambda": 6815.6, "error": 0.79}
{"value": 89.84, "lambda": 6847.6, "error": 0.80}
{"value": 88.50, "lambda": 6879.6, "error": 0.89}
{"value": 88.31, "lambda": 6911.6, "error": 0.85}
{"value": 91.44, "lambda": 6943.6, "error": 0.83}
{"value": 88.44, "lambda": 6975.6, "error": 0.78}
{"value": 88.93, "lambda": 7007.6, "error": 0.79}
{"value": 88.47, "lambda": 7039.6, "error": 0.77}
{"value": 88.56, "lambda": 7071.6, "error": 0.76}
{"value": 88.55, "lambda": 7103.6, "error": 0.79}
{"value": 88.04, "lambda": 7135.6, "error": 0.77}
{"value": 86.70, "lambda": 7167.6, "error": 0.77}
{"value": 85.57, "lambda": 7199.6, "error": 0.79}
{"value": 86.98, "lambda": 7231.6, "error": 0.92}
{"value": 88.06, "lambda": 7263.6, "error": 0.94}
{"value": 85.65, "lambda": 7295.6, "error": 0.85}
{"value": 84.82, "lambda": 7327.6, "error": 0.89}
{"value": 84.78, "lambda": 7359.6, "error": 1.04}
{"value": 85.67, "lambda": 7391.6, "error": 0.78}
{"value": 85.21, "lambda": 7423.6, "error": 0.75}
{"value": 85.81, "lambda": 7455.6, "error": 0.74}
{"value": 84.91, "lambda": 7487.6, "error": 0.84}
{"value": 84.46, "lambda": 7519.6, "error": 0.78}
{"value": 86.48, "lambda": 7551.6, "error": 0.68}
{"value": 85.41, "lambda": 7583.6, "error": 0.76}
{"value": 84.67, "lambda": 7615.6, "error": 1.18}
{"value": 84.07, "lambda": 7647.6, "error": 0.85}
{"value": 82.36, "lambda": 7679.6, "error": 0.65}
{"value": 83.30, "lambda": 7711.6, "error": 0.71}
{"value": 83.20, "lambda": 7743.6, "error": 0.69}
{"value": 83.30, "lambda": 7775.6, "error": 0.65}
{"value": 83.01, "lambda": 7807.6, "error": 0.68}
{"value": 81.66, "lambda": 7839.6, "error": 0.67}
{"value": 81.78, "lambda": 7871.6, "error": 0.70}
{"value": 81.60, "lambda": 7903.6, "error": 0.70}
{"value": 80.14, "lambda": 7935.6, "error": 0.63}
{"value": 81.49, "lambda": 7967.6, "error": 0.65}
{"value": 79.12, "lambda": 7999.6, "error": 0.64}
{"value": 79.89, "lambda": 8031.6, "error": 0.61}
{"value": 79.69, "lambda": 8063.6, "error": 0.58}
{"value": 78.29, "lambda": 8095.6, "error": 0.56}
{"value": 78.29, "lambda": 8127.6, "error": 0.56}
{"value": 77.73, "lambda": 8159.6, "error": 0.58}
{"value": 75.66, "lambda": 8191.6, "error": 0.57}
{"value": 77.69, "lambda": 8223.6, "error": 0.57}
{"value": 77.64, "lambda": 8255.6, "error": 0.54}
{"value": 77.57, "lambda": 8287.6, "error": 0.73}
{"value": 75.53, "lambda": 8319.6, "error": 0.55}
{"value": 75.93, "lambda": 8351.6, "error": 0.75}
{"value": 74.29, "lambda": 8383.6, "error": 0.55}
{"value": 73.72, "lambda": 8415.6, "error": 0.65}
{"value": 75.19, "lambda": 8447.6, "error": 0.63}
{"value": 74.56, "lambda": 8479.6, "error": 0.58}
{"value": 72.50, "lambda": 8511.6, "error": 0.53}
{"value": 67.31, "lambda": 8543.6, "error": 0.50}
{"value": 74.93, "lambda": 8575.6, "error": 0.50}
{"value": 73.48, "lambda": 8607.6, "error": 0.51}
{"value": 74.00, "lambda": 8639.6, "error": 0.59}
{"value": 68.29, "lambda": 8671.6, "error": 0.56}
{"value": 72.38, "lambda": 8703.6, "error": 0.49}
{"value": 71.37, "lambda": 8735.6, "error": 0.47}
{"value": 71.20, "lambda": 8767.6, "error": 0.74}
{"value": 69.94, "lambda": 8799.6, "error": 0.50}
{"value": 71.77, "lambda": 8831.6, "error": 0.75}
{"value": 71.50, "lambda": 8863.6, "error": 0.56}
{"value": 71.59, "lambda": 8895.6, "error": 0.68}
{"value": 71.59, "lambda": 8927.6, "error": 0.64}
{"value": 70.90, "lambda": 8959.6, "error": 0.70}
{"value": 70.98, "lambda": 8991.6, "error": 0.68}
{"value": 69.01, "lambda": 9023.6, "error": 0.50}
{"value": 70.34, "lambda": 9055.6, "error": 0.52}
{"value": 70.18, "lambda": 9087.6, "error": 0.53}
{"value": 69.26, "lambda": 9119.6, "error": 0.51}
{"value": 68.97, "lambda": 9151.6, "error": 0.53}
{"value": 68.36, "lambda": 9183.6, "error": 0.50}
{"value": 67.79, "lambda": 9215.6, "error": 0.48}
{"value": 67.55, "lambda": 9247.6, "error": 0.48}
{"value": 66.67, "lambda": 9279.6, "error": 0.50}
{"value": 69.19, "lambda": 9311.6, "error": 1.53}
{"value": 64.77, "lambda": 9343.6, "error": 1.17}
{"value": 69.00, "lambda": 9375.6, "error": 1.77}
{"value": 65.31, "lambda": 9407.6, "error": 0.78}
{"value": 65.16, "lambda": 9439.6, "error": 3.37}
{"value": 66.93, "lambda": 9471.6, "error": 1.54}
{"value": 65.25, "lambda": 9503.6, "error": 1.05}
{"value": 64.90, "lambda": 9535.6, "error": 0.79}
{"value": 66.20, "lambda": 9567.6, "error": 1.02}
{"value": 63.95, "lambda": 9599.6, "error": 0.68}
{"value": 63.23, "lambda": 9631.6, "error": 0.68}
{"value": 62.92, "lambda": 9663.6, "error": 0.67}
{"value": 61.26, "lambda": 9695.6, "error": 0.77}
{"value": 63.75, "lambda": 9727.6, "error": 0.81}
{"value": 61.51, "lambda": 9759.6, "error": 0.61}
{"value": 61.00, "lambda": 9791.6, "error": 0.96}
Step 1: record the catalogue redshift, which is 0.000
